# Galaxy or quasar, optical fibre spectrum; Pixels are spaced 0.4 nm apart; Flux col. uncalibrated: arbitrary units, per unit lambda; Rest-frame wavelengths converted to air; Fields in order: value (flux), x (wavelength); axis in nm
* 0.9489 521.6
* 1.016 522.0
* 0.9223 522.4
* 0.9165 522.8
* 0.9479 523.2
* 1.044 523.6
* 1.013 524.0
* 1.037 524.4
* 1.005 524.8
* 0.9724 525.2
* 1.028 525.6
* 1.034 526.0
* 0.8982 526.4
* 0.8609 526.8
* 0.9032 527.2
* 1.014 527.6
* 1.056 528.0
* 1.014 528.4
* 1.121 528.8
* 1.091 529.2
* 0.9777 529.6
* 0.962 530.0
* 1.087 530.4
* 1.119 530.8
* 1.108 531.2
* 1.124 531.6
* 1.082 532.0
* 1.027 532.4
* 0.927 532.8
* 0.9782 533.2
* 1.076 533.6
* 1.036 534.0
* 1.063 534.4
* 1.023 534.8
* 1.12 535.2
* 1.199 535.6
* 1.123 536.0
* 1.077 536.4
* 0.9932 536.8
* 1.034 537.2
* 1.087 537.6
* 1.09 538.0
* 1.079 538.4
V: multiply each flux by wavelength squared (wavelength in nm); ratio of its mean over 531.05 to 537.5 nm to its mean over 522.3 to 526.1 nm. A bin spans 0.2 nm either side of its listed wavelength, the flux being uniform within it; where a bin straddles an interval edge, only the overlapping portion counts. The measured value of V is 1.1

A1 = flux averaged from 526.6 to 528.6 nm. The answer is 0.97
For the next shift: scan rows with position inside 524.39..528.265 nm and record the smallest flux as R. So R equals 0.8609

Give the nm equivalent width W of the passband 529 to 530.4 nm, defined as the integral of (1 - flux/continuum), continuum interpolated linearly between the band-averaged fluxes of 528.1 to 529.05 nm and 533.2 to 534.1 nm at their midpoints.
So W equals 0.05 nm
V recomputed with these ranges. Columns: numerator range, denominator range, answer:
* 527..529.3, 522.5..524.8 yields 1.06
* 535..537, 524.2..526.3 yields 1.14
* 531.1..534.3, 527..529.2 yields 1.03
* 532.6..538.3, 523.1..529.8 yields 1.09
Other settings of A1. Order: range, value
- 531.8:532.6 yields 1.05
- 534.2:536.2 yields 1.11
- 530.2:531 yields 1.1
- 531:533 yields 1.05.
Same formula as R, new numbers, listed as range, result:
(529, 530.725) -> 0.962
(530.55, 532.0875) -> 1.082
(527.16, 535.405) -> 0.9032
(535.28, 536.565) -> 1.077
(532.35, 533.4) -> 0.927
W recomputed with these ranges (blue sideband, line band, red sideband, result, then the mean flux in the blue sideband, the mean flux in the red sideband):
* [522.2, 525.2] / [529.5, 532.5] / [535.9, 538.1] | -0.11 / 0.983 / 1.06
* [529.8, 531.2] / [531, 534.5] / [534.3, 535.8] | 0.12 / 1.06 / 1.1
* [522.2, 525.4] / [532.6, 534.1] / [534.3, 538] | 0.08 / 0.982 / 1.08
